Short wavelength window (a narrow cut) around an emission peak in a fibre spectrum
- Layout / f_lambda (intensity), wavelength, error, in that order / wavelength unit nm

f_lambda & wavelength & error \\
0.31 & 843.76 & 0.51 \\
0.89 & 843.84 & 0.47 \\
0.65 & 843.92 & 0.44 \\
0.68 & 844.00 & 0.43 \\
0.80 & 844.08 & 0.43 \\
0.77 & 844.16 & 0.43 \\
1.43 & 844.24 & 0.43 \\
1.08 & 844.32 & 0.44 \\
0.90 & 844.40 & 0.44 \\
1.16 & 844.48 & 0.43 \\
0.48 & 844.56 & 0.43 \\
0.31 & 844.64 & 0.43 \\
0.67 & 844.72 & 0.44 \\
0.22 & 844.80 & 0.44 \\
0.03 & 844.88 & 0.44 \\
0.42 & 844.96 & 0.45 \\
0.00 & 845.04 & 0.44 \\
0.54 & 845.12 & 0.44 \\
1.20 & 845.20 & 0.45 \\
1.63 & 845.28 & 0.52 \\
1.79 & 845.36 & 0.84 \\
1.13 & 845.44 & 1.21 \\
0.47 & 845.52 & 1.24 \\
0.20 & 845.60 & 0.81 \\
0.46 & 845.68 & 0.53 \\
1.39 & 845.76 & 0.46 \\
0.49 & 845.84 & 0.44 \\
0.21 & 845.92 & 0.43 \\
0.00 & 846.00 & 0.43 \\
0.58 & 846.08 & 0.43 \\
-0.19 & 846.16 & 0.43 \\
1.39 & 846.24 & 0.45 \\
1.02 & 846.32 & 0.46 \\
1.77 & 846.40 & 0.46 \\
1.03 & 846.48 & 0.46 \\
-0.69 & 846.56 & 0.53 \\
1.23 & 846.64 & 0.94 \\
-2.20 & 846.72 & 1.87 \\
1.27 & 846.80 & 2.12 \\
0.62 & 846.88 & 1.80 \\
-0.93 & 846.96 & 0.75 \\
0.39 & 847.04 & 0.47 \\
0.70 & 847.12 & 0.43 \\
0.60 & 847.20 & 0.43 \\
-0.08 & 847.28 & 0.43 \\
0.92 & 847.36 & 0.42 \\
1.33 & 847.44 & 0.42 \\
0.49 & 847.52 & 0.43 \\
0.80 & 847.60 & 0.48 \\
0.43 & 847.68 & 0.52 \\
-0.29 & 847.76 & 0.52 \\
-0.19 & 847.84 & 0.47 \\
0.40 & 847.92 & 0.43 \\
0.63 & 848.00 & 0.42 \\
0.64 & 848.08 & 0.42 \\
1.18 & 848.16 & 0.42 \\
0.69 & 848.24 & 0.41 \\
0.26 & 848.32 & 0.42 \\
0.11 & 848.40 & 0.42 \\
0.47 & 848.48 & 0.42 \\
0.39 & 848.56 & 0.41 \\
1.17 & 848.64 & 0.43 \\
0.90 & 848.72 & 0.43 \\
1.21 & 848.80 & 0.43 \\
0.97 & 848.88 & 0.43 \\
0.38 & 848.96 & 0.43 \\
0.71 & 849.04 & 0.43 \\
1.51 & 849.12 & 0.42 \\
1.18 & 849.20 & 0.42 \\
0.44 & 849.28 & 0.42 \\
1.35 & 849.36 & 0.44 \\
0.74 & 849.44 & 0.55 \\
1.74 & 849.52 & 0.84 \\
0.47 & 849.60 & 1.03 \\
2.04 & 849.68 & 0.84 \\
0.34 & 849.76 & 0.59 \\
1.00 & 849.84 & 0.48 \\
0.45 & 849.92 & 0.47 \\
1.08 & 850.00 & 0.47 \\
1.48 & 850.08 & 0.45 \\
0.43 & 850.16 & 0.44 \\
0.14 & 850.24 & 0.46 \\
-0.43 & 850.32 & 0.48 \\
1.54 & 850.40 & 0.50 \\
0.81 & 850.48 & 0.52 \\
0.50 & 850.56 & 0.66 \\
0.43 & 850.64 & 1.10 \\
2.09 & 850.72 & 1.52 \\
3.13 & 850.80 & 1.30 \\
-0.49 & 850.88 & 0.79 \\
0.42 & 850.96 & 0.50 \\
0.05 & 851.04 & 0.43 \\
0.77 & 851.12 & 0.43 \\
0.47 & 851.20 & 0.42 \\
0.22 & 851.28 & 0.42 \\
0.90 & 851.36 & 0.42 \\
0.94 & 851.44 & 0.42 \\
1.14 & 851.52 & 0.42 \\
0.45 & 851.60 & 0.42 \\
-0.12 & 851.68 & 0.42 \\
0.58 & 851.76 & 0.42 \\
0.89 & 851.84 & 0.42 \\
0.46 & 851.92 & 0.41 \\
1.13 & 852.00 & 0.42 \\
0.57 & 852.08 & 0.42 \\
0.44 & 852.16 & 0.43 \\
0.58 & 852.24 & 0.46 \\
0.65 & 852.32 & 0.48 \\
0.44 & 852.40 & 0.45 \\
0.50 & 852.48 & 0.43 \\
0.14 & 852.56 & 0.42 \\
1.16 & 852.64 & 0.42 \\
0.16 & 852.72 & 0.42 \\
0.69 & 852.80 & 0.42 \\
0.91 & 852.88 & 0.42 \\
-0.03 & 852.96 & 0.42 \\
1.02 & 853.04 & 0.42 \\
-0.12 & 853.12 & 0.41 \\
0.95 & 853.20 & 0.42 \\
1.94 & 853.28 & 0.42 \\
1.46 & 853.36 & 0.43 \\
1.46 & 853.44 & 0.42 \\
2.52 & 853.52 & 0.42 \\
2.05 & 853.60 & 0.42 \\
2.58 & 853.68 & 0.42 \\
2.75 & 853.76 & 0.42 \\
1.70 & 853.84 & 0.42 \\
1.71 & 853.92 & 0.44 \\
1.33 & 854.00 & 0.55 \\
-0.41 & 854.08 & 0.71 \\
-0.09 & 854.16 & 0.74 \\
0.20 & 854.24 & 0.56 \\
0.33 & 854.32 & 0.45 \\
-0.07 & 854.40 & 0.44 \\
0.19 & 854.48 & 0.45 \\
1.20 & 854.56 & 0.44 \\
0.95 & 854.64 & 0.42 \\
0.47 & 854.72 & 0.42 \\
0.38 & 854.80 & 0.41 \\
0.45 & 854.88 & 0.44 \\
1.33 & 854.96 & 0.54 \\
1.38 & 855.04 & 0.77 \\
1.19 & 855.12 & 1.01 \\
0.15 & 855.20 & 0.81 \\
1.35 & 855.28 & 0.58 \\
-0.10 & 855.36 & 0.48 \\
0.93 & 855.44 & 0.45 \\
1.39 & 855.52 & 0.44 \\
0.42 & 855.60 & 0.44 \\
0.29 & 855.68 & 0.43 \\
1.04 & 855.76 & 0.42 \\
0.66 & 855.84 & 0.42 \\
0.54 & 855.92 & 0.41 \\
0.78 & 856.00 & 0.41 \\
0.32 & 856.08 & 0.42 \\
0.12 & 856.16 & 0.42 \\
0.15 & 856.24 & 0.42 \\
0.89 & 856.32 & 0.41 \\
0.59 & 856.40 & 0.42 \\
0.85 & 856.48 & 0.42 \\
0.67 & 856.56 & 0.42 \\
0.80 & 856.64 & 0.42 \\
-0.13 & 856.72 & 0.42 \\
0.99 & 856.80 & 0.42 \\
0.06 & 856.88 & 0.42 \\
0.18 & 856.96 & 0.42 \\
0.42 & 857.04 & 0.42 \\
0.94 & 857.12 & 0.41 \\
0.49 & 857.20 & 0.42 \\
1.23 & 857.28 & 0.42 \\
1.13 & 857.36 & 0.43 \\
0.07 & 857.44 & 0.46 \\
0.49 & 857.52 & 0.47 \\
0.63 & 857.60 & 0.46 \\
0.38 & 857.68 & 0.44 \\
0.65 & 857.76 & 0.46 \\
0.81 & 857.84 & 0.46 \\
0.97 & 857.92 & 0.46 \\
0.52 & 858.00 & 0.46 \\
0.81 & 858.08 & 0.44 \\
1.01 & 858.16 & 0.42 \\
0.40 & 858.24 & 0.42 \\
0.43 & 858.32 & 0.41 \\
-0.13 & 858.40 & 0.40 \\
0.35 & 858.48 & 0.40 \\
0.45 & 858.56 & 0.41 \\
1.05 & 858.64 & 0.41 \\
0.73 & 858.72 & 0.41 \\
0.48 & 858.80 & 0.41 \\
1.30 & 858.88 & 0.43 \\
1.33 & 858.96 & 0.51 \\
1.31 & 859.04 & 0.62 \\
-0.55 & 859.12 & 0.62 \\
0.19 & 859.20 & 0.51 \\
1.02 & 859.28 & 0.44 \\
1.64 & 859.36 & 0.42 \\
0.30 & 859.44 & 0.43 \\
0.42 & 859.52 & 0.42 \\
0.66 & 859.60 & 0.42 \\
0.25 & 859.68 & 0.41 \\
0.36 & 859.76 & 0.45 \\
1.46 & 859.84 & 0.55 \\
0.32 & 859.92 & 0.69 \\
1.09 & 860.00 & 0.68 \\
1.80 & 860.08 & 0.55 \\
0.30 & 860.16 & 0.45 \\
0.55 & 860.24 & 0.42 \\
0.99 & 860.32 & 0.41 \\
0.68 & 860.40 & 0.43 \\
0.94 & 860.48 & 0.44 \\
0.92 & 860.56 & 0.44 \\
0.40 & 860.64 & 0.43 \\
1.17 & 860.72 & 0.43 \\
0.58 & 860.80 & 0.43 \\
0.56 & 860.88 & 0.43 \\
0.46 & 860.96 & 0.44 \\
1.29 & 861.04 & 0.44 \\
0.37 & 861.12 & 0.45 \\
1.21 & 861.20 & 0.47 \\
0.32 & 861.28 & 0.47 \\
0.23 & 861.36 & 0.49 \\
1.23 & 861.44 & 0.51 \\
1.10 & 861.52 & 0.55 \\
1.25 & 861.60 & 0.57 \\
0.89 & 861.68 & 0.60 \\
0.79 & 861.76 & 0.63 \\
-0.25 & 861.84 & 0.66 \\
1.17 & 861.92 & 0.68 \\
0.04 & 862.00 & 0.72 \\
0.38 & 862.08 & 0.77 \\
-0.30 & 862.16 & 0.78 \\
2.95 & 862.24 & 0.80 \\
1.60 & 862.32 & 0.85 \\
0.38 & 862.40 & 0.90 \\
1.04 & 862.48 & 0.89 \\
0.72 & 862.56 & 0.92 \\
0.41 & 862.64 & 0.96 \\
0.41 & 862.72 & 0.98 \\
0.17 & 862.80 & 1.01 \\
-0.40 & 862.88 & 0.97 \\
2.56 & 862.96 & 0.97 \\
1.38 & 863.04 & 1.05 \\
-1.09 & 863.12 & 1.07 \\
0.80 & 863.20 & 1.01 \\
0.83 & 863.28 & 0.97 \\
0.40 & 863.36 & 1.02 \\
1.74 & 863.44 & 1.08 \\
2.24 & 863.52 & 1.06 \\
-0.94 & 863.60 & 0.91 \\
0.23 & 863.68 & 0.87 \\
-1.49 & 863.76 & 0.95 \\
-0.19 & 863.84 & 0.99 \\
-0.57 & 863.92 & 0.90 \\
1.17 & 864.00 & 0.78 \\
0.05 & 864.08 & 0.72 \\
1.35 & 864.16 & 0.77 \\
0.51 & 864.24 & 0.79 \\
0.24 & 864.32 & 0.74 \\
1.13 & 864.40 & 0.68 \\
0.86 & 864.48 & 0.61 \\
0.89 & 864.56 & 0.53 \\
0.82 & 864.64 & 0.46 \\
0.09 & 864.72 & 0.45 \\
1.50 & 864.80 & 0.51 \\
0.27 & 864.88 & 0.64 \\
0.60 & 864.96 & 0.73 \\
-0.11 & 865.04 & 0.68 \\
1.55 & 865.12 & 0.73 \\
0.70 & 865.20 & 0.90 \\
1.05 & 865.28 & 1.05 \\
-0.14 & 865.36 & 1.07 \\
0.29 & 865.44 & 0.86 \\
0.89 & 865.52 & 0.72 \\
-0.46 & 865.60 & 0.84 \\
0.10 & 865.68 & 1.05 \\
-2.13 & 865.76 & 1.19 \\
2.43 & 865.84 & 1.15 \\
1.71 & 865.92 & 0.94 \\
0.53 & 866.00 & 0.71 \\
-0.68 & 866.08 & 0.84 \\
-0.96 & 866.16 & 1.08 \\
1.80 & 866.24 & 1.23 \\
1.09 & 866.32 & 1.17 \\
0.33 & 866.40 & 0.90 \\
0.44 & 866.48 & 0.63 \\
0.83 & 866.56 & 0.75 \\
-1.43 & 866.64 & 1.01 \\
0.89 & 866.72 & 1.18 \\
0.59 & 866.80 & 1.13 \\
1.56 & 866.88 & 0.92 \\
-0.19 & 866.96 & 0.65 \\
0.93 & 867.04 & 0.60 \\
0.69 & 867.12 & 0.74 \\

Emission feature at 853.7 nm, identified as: H-beta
